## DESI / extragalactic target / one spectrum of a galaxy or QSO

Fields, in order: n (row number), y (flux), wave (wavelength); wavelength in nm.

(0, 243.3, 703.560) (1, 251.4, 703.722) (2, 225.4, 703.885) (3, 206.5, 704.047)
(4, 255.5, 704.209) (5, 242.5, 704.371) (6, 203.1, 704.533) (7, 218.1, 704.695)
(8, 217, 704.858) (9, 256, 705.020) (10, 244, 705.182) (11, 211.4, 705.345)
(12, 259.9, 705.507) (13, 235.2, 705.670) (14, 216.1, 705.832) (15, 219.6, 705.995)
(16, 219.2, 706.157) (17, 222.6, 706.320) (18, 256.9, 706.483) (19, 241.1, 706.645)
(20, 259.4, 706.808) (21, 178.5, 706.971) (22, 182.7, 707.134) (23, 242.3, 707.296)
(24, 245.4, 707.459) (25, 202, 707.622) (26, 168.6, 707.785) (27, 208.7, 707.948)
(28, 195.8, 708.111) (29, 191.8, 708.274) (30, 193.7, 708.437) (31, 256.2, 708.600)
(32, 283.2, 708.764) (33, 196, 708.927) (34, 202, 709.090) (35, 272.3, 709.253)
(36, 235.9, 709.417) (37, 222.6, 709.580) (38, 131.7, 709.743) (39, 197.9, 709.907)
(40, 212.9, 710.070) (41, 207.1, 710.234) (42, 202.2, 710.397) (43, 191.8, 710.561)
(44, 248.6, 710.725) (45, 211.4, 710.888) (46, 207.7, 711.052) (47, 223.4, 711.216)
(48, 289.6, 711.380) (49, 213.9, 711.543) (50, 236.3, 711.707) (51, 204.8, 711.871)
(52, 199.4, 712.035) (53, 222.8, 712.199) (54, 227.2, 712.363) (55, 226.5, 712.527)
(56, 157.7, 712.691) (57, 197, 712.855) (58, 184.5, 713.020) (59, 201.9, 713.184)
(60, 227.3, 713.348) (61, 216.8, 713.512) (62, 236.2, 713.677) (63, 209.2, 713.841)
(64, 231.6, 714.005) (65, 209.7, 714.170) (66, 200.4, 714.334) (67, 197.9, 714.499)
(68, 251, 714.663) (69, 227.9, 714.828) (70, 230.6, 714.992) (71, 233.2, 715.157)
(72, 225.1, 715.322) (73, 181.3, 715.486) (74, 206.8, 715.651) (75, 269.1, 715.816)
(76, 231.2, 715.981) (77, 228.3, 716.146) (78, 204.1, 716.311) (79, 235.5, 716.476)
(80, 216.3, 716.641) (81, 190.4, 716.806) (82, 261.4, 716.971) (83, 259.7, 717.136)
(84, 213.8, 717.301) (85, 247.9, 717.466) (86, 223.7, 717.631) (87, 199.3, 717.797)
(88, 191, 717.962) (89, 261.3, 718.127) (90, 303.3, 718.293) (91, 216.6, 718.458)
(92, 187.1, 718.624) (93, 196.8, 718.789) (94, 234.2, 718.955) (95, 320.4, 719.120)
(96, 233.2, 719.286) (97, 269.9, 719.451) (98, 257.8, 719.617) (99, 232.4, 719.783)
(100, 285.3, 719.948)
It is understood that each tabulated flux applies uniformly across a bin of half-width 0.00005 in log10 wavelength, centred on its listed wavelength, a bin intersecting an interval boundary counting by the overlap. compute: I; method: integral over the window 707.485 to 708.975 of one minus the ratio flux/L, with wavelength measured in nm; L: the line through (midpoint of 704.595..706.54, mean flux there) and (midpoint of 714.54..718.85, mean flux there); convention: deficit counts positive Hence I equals 0.11 nm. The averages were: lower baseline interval 231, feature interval 212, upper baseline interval 227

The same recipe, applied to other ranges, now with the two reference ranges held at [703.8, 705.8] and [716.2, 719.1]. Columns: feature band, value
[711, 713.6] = 0.163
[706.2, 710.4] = 0.257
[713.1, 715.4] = 0.076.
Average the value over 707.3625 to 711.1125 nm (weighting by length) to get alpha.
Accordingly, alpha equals 213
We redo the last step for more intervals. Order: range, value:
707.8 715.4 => 216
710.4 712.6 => 223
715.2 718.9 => 225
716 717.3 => 227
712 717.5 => 219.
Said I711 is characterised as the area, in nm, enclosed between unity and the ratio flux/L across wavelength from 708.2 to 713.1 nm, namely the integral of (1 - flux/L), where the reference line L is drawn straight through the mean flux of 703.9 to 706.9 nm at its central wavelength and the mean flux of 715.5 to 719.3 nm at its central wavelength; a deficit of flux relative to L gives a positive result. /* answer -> 0.351 nm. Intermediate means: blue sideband 232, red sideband 231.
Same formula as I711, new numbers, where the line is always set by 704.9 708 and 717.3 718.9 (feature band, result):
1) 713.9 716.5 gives 0.028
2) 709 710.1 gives 0.070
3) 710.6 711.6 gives -0.028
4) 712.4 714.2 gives 0.123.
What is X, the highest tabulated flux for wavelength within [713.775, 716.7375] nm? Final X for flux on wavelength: 269.1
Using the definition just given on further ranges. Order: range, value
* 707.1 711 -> 283.2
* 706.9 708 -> 245.4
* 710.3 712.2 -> 289.6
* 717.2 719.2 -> 320.4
